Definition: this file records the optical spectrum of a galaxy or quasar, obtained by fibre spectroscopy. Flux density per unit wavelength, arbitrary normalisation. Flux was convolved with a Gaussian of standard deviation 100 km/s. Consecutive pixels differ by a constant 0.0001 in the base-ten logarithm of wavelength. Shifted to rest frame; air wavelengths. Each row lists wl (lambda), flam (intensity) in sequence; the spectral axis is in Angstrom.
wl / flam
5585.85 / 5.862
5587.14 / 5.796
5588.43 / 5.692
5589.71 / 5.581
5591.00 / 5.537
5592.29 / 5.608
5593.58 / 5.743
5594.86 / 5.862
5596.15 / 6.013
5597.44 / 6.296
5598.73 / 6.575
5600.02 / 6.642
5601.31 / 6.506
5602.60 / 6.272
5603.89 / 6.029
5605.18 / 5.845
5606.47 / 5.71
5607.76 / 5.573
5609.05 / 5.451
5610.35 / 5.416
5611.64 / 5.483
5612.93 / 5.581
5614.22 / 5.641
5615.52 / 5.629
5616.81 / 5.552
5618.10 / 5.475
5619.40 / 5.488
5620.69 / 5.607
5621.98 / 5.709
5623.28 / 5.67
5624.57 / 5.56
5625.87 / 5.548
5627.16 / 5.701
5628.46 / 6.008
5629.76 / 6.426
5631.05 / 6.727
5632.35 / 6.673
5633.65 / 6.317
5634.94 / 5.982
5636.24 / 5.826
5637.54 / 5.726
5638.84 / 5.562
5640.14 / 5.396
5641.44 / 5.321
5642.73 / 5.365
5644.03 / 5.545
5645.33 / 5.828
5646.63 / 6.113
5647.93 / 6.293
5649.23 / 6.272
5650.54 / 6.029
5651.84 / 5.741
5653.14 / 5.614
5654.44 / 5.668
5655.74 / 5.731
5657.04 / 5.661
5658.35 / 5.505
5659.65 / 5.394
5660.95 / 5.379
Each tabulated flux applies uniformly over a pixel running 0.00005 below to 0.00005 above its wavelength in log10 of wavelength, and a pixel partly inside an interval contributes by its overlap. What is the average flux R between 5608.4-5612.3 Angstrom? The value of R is 5.45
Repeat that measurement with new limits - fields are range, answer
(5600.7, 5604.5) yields 6.27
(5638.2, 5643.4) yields 5.42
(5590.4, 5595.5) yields 5.69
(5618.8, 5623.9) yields 5.62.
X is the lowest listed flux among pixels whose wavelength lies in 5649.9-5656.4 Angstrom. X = 5.614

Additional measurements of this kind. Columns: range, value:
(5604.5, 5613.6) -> 5.416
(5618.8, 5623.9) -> 5.488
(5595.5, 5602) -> 6.013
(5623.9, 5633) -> 5.548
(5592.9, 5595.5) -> 5.743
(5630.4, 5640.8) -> 5.396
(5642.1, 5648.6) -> 5.365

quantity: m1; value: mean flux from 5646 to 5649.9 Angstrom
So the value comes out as 6.21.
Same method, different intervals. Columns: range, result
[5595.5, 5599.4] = 6.29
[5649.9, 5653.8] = 5.8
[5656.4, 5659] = 5.57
